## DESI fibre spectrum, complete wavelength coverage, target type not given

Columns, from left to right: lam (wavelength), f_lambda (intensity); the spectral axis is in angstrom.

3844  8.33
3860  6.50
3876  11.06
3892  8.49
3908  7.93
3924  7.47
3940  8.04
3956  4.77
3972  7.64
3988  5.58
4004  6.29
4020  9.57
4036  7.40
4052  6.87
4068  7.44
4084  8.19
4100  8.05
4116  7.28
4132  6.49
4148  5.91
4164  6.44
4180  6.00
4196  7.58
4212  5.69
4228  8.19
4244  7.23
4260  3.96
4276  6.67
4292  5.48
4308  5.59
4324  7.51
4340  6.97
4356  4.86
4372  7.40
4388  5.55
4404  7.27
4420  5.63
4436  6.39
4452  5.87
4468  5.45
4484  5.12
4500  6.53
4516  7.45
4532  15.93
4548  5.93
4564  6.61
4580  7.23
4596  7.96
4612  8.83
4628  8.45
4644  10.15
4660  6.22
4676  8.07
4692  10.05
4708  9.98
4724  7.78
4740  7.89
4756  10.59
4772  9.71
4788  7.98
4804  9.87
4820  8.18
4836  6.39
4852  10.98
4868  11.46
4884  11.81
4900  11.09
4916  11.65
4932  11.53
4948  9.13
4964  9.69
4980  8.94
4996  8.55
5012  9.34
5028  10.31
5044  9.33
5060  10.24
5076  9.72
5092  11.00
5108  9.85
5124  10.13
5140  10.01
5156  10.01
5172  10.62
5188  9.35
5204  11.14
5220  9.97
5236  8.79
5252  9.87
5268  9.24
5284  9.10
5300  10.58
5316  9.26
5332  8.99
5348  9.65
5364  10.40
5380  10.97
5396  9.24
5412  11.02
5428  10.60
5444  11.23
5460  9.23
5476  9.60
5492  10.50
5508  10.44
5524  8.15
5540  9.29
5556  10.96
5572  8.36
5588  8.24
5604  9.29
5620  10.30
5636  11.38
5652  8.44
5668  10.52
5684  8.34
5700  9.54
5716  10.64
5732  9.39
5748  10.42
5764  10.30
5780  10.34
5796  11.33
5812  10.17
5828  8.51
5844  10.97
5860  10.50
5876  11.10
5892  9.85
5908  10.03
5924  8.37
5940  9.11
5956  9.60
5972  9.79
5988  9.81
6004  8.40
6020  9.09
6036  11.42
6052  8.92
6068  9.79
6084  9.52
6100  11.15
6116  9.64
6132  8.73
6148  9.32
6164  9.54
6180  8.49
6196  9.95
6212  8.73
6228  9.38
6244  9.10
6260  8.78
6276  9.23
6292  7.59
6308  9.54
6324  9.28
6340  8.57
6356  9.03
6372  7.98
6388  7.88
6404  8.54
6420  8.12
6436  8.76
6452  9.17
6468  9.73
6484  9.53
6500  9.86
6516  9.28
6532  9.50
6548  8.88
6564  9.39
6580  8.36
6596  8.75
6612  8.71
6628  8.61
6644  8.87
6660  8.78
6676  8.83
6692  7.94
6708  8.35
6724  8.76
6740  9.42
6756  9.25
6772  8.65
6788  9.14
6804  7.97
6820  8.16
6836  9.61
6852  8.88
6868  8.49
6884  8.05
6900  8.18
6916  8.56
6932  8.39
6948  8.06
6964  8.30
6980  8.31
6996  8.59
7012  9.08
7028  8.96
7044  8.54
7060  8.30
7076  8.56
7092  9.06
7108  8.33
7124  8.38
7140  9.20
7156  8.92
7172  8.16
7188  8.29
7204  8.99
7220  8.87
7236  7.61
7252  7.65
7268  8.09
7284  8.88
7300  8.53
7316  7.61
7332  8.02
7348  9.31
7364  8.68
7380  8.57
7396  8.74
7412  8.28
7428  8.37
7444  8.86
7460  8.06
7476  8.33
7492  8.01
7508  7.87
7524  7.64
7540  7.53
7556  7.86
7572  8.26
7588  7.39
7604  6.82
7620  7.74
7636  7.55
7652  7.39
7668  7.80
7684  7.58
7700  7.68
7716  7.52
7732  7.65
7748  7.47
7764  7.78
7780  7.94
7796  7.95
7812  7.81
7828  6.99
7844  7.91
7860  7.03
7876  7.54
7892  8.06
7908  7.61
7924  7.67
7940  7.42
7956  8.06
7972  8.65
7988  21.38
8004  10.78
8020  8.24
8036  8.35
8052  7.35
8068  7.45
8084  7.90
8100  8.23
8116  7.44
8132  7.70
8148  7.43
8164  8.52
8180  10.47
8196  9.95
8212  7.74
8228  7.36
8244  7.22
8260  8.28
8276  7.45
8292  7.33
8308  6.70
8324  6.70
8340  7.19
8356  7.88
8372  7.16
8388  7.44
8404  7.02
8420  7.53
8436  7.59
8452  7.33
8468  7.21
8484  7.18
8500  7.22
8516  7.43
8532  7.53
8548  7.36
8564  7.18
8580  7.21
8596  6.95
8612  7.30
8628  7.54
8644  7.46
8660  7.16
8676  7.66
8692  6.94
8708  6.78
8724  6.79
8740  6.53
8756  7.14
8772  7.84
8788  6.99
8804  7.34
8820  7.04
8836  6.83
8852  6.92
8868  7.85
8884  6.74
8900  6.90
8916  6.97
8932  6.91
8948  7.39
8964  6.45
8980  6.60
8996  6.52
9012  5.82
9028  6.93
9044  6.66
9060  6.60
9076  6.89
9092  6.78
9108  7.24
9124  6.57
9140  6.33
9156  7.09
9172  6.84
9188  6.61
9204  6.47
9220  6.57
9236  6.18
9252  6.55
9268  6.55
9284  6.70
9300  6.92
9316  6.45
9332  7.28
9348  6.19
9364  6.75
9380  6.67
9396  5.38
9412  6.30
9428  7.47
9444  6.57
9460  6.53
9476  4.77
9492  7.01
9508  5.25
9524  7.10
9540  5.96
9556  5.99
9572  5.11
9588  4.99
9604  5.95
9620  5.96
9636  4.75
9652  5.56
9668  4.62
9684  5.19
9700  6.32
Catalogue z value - 0.216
